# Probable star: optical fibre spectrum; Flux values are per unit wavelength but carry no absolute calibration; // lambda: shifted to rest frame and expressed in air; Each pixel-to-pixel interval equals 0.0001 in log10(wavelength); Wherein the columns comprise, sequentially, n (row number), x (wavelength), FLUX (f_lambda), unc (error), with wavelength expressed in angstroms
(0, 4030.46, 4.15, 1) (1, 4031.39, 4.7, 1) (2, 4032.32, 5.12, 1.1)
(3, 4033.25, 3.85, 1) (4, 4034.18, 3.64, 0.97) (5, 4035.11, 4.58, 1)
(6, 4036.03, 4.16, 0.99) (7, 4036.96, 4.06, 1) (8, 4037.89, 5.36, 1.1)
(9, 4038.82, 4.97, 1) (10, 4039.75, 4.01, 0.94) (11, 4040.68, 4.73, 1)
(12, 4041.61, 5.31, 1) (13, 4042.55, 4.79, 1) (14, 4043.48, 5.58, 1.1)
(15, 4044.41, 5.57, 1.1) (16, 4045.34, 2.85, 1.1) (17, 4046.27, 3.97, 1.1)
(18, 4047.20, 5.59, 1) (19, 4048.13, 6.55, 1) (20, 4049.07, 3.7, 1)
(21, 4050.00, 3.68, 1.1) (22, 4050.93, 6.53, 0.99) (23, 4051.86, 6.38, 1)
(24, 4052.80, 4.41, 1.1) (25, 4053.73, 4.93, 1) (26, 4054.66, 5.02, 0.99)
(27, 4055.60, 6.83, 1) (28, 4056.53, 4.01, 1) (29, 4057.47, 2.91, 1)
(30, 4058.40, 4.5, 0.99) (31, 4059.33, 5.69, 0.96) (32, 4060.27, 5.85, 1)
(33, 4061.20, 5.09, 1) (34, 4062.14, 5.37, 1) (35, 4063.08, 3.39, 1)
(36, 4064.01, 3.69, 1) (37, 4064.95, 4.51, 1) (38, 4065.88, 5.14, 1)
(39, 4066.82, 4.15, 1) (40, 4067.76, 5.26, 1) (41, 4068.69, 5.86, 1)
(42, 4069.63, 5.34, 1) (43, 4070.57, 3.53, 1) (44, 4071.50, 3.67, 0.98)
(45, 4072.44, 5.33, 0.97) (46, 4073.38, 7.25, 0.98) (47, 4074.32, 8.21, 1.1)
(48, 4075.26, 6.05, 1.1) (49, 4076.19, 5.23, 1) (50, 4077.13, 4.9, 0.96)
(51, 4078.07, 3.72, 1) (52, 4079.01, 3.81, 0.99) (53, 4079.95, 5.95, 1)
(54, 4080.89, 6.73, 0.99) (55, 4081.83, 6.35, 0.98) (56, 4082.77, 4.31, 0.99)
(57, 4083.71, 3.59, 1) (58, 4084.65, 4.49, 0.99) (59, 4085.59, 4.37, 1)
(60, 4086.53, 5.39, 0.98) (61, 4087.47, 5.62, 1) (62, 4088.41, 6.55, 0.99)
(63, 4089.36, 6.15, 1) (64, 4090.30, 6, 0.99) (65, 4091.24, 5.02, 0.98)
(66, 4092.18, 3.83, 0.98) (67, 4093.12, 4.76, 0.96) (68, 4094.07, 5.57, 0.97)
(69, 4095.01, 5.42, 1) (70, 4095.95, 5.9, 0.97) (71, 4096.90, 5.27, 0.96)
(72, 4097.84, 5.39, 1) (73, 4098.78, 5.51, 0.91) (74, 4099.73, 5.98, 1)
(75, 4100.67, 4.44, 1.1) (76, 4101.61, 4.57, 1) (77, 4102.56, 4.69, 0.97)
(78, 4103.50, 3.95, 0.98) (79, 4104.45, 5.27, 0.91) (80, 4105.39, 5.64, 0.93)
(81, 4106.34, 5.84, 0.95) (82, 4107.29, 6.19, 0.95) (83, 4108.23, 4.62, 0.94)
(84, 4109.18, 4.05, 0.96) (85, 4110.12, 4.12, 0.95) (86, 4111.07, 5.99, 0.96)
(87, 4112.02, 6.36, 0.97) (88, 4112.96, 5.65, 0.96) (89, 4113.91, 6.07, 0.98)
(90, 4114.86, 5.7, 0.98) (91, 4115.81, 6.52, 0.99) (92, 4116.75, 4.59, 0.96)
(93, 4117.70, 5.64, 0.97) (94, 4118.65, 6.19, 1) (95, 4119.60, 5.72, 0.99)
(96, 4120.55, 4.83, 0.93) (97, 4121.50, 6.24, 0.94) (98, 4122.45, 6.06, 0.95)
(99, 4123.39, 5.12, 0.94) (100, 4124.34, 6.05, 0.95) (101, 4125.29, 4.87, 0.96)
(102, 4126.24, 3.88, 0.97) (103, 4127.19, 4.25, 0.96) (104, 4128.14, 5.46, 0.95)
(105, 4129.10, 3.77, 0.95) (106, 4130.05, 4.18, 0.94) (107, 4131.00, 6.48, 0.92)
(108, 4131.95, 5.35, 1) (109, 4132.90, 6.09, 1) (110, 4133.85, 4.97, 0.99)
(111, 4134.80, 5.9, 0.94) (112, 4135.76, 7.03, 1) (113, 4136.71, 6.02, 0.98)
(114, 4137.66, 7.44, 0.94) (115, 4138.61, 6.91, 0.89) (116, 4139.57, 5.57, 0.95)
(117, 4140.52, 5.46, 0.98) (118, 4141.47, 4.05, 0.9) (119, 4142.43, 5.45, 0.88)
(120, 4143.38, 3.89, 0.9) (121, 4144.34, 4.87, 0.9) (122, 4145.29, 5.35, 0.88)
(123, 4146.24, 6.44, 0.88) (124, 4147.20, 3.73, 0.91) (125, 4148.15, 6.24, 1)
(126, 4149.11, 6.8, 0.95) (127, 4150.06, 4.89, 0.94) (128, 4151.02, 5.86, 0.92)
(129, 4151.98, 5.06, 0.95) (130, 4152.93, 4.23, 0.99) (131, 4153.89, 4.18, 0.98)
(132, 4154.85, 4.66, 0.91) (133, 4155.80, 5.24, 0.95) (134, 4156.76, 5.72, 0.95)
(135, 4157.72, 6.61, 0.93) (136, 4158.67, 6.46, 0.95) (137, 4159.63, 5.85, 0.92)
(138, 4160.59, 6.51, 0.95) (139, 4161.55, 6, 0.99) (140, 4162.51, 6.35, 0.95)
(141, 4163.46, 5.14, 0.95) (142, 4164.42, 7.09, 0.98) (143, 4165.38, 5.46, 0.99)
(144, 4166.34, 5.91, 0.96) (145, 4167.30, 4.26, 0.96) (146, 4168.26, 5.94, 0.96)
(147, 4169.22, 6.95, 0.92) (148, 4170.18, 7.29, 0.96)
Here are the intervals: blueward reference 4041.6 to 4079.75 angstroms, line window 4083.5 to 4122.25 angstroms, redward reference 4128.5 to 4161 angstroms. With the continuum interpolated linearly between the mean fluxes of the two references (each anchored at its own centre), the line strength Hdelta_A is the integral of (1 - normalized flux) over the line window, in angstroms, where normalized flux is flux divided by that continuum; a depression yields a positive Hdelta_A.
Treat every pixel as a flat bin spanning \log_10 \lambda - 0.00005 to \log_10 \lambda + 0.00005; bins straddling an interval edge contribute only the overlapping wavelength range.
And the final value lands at -0.60 angstroms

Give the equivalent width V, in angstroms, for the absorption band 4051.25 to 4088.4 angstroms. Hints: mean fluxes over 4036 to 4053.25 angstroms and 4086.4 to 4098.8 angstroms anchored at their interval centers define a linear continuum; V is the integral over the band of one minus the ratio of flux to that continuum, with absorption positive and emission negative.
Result 0.8 angstroms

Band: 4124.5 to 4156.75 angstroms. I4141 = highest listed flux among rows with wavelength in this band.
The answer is 7.44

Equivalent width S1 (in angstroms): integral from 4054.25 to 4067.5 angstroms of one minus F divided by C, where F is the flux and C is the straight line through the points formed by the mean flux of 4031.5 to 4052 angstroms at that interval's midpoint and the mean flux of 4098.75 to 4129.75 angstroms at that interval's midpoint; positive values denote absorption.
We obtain 0.40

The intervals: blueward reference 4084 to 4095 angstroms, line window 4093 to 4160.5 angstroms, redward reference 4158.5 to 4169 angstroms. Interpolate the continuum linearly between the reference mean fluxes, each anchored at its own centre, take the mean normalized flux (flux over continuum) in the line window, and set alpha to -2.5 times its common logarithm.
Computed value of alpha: 0.03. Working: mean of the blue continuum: 5.23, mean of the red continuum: 5.91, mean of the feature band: 5.41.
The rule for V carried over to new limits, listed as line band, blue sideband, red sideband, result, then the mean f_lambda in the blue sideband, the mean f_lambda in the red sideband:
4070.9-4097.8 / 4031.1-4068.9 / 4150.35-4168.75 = -1.6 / 4.78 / 5.6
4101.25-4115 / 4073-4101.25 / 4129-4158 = 0.4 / 5.38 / 5.45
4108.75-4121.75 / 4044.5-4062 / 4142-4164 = -0.7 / 4.94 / 5.46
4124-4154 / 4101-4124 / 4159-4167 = 1.9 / 5.4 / 6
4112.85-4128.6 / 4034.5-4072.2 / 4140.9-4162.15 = -0.8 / 4.79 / 5.37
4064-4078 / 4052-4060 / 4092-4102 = -0.6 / 4.88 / 5.19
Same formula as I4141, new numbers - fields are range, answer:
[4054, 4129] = 8.21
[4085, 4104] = 6.55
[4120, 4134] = 6.48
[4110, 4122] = 6.52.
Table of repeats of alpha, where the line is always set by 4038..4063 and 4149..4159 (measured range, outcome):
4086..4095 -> -0.067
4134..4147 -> -0.070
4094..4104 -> -0.001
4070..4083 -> -0.070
